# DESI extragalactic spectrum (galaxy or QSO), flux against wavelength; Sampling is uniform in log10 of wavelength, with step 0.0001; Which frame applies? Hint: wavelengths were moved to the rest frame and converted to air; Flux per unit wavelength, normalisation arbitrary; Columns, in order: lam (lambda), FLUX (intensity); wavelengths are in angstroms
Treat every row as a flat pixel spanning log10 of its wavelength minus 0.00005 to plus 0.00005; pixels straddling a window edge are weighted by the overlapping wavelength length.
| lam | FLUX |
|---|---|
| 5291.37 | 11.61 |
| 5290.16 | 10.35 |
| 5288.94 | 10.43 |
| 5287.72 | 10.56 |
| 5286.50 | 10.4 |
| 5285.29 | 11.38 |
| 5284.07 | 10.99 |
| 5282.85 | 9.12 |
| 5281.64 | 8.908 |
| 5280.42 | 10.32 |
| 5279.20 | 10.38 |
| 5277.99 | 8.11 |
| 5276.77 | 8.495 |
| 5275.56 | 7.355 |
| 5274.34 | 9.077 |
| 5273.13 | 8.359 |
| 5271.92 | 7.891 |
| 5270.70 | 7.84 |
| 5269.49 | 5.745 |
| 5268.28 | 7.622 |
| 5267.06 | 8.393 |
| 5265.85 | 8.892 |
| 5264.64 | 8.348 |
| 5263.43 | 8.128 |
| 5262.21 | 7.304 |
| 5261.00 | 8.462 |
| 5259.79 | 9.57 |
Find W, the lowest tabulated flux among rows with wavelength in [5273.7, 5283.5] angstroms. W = 7.355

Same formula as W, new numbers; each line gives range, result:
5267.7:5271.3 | 5.745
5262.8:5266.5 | 8.128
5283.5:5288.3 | 10.4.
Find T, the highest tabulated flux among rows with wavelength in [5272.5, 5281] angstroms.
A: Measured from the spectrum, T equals 10.38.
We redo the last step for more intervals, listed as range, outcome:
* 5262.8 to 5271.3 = 8.892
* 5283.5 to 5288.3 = 11.38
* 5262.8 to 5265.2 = 8.348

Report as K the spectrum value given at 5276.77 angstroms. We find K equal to 8.495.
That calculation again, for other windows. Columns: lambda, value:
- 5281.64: 8.908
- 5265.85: 8.892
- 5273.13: 8.359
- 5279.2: 10.38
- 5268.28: 7.622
